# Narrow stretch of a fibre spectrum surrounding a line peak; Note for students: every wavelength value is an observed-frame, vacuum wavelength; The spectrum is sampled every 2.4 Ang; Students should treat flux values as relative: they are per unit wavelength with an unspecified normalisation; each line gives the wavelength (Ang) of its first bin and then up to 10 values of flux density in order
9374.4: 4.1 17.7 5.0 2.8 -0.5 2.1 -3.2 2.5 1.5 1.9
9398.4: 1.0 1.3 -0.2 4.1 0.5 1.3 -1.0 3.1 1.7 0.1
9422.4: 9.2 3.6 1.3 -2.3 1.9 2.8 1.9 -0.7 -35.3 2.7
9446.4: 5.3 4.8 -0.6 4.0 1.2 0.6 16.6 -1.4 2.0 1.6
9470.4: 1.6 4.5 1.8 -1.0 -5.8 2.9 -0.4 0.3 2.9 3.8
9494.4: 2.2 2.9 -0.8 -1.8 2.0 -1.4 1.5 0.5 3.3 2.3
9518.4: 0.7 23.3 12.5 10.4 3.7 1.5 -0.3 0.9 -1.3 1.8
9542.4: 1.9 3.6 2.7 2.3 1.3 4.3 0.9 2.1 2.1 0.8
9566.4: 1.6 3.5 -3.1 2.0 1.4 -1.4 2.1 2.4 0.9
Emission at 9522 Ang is Hbeta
